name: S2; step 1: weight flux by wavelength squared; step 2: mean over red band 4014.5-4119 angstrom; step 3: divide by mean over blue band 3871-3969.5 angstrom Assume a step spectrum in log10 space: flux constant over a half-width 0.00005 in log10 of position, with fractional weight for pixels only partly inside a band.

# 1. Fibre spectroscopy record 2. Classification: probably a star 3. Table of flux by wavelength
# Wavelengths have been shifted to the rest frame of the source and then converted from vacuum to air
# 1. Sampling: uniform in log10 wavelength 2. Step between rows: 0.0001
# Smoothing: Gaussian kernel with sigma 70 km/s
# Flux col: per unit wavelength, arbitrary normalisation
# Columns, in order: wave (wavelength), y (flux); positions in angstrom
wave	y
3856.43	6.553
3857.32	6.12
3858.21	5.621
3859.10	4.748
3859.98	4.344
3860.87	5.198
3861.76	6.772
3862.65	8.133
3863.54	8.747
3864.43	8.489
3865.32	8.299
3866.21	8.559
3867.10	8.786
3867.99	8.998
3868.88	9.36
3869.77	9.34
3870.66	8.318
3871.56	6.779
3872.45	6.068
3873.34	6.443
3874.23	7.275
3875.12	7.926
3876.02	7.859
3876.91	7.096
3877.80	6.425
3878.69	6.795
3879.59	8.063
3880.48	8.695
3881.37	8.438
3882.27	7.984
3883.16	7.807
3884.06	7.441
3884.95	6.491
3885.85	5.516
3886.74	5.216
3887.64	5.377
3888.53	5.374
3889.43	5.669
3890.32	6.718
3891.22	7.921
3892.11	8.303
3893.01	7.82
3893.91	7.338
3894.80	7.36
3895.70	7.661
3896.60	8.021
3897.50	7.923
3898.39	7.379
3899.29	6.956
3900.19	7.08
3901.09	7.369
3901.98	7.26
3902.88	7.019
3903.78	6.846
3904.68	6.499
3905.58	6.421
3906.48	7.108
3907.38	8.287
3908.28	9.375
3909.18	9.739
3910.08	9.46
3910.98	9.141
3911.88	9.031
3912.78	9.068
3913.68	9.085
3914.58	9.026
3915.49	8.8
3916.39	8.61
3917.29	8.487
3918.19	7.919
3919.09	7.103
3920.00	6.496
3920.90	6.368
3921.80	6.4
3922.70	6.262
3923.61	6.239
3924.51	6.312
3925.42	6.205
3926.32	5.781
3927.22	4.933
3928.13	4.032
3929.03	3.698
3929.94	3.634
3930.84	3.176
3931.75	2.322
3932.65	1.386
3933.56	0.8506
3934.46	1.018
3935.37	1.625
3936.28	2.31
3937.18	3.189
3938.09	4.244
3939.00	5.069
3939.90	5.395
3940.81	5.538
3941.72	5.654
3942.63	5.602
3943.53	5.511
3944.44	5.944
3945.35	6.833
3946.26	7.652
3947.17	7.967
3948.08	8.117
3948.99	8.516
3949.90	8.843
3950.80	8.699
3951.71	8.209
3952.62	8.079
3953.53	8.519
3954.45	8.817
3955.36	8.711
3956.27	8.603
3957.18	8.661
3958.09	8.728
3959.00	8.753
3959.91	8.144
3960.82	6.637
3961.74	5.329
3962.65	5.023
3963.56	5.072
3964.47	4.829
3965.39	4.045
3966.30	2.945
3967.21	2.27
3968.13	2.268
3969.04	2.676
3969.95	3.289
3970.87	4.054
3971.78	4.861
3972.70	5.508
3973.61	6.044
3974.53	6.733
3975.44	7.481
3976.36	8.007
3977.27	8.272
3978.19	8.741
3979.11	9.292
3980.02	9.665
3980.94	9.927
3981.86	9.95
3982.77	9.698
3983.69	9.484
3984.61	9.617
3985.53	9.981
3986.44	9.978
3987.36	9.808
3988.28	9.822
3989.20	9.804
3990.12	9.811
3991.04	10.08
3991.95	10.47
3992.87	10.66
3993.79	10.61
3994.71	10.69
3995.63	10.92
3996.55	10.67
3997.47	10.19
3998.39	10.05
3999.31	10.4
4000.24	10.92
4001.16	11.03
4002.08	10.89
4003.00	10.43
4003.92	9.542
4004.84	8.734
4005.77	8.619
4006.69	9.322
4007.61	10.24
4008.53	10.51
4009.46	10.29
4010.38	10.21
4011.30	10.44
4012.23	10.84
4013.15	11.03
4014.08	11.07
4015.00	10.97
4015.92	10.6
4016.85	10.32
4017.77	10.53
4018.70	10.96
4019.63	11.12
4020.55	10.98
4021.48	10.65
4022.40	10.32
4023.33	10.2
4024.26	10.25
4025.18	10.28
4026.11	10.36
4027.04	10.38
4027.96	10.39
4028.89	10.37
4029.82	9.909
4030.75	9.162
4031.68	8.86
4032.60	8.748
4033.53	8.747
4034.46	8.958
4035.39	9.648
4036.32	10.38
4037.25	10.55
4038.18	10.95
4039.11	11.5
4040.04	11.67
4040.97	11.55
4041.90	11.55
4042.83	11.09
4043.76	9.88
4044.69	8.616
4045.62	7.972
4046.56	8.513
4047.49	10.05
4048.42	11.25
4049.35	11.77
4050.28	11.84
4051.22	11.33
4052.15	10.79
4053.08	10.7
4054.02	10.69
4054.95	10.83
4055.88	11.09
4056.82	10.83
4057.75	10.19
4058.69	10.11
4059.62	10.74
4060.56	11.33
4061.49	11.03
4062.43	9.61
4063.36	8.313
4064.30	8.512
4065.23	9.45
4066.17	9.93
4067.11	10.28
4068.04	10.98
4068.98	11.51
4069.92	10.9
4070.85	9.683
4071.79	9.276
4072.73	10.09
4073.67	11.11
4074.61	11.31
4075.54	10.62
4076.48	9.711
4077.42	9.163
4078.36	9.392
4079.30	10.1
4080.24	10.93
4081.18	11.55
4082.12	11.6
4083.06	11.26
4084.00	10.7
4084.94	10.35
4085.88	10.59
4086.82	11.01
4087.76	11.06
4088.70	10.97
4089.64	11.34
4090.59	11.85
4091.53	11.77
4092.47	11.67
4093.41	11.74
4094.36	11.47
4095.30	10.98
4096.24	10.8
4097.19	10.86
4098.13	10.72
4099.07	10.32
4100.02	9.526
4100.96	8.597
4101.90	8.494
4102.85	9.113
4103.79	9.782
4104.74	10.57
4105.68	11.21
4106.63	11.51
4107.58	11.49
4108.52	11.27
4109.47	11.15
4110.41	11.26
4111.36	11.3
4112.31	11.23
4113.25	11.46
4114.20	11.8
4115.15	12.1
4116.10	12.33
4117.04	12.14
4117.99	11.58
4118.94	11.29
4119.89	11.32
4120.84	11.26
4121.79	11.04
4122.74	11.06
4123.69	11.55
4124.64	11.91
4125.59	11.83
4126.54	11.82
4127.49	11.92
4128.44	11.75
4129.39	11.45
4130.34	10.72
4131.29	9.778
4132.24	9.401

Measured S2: 1.7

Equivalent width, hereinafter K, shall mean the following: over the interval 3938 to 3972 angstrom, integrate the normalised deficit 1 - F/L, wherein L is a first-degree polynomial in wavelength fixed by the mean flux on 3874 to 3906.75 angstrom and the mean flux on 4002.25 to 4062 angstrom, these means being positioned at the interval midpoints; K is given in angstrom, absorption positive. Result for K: 9.0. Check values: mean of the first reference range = 7.15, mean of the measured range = 6.3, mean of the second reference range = 10.4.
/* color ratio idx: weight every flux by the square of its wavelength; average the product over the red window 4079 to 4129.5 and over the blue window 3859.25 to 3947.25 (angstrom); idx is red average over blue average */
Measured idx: 1.84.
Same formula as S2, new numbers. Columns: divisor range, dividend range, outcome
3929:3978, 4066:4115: 2.03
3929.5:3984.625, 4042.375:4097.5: 1.82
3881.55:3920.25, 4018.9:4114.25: 1.51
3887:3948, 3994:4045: 1.71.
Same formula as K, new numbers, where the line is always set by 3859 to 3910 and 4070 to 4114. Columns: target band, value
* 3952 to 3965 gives 1.7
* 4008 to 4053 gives -3.1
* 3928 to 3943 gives 8.7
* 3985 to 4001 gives -2.1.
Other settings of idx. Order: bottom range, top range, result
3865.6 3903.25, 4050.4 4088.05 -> 1.56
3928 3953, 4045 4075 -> 2.14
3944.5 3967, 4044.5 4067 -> 1.49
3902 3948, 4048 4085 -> 1.85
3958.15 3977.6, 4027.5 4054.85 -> 1.97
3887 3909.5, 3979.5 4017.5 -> 1.47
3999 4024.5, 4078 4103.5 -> 1.07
